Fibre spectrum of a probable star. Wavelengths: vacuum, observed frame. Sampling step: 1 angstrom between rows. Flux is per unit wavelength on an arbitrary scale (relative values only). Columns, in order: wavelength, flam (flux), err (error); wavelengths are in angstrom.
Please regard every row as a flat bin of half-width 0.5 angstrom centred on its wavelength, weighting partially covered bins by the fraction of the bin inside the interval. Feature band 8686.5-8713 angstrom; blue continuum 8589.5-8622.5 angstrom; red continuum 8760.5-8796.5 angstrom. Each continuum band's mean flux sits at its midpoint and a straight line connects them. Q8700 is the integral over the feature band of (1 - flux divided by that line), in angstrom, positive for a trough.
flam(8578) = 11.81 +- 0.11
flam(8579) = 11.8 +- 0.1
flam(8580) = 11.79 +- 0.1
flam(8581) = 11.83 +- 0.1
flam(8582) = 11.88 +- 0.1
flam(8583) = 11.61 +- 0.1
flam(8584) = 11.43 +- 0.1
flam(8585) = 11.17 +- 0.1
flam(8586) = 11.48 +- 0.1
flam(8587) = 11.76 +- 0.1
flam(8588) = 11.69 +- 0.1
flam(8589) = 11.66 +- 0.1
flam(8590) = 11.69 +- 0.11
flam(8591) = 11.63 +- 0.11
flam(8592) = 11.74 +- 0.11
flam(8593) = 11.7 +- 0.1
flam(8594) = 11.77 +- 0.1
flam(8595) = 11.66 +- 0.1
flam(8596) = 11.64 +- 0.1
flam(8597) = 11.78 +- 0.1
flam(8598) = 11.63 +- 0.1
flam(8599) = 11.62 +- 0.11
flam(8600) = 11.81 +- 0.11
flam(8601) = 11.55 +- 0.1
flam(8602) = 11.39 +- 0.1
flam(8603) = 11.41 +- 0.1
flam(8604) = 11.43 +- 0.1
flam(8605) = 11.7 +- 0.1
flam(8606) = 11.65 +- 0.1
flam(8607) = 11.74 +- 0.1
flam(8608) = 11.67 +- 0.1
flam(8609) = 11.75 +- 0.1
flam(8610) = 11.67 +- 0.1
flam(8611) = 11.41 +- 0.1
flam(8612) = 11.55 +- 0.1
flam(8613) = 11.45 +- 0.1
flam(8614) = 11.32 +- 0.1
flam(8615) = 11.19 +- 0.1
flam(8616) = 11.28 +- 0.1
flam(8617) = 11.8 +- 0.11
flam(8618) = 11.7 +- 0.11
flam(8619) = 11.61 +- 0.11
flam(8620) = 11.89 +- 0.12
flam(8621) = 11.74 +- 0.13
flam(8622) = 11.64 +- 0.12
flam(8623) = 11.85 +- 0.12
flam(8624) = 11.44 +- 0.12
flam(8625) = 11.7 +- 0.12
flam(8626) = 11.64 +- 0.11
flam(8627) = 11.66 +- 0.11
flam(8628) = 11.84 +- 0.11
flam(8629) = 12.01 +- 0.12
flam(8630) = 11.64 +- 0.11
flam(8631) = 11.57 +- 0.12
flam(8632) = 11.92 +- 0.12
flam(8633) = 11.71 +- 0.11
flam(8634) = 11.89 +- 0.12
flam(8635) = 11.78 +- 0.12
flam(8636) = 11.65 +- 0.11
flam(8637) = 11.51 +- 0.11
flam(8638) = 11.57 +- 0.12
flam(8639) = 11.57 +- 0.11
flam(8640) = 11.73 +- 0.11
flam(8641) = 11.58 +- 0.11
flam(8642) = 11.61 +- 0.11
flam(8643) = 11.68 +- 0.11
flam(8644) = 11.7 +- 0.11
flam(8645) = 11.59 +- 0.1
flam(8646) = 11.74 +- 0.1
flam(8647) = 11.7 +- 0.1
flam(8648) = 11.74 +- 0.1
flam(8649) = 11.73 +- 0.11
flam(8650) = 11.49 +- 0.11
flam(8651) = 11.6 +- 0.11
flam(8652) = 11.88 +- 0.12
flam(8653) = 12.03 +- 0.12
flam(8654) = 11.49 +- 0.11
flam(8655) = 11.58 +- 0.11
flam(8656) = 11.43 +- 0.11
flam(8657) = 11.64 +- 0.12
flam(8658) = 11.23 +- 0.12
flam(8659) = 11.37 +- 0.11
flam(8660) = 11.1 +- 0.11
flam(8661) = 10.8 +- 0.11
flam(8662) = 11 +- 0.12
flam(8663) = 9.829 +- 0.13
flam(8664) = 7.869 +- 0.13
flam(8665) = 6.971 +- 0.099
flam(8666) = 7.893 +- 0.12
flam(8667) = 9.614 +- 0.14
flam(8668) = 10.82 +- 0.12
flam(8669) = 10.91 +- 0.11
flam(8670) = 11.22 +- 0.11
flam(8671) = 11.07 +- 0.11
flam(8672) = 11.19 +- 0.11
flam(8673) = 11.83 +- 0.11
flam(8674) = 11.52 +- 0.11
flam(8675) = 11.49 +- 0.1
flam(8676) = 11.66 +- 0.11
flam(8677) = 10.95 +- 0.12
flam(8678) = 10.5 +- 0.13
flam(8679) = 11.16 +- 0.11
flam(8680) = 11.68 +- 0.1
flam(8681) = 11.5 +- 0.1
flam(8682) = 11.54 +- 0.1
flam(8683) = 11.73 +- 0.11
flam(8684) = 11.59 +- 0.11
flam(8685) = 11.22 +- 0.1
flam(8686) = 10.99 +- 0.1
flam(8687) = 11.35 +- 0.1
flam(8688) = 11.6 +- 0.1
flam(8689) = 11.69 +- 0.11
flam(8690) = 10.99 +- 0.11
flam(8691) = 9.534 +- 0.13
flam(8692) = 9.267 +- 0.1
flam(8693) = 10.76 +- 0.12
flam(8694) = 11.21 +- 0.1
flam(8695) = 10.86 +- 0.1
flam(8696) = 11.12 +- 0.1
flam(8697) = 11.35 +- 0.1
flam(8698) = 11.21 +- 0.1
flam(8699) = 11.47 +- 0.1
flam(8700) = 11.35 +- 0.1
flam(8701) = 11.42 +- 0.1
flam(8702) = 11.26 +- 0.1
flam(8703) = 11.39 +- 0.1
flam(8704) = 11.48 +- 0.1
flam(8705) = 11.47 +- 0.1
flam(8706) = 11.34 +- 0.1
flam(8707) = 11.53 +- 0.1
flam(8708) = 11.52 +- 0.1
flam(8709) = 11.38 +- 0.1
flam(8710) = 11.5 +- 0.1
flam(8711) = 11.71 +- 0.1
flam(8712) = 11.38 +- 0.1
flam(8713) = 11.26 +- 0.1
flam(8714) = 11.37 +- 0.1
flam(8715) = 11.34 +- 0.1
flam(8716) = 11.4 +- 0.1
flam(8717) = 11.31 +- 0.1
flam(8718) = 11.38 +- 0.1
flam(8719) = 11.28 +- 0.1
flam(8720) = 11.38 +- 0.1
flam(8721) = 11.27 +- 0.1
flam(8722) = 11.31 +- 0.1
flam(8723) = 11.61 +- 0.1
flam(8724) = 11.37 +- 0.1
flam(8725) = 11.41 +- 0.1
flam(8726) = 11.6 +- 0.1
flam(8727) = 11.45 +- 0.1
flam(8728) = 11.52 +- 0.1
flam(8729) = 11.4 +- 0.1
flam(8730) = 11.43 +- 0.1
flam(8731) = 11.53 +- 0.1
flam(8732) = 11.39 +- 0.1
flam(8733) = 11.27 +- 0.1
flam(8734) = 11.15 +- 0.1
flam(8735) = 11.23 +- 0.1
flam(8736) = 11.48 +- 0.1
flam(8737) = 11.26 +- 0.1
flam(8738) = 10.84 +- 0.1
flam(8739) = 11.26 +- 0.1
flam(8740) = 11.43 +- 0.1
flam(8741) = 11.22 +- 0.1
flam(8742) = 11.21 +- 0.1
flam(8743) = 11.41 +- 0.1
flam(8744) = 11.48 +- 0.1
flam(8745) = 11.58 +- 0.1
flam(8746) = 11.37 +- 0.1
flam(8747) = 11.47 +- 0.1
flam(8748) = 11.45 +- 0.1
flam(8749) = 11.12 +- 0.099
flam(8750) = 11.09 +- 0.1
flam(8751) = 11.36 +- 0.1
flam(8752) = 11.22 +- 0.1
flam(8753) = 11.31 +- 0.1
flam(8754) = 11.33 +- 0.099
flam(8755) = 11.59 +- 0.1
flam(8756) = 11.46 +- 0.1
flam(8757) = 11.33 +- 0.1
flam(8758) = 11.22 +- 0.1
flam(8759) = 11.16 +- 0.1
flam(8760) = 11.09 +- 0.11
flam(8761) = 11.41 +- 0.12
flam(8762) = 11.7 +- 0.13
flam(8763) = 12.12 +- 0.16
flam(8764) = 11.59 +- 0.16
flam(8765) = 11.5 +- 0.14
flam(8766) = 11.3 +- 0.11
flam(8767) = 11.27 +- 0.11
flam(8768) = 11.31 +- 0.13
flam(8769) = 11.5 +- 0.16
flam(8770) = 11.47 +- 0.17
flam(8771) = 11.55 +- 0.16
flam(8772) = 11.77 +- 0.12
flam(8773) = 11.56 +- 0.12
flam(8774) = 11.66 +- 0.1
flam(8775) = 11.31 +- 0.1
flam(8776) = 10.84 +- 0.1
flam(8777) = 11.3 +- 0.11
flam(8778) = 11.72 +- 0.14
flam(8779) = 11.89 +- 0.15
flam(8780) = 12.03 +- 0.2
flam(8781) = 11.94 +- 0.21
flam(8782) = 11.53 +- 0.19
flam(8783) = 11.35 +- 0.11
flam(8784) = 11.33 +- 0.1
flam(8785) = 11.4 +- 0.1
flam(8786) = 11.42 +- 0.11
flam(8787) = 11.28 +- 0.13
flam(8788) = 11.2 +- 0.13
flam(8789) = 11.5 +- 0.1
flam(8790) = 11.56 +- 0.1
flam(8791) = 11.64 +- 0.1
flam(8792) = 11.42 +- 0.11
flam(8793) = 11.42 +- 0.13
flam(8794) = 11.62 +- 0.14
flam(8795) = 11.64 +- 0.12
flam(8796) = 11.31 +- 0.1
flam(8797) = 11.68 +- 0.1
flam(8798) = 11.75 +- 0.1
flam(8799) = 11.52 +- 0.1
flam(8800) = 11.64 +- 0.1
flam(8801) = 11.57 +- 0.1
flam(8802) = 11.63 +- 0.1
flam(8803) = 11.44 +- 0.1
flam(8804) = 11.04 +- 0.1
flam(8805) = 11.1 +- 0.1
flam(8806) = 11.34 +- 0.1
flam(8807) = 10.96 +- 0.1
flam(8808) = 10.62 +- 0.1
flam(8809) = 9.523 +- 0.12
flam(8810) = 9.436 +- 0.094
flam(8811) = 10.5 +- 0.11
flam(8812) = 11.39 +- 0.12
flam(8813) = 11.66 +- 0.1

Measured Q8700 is 0.8 angstrom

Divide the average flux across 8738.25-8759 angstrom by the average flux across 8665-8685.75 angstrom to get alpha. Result 1.03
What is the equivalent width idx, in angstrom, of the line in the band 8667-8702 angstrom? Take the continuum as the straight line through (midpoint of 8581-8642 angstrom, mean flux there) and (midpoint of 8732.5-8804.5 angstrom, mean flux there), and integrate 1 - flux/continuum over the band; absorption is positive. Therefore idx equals 1.2 angstrom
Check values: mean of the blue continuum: 11.6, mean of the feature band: 11.1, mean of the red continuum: 11.4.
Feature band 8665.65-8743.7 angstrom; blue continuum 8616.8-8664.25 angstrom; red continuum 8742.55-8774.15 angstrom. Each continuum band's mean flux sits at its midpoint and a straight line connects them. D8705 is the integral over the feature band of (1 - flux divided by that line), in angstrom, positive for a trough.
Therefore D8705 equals 1.7 angstrom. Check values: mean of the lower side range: 11.5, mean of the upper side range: 11.4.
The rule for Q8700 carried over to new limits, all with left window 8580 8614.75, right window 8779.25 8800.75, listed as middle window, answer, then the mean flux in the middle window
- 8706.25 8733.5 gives 0.3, 11.4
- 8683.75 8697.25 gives 0.7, 10.9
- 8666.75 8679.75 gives 0.5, 11.1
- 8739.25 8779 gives 0.5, 11.4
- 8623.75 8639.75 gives -0.1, 11.7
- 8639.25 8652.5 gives -0.1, 11.7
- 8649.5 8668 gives 1.6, 10.6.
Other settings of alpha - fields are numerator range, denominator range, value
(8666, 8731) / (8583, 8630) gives 0.97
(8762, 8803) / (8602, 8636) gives 0.99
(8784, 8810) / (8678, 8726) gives 1.00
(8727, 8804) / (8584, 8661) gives 0.98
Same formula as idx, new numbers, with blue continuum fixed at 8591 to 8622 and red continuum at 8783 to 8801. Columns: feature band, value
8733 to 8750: 0.3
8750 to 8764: 0.1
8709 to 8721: 0.2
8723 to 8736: 0.1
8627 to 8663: 0.0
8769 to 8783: -0.1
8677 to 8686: 0.2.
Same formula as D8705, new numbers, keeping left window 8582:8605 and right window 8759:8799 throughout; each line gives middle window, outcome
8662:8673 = 1.59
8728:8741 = 0.25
